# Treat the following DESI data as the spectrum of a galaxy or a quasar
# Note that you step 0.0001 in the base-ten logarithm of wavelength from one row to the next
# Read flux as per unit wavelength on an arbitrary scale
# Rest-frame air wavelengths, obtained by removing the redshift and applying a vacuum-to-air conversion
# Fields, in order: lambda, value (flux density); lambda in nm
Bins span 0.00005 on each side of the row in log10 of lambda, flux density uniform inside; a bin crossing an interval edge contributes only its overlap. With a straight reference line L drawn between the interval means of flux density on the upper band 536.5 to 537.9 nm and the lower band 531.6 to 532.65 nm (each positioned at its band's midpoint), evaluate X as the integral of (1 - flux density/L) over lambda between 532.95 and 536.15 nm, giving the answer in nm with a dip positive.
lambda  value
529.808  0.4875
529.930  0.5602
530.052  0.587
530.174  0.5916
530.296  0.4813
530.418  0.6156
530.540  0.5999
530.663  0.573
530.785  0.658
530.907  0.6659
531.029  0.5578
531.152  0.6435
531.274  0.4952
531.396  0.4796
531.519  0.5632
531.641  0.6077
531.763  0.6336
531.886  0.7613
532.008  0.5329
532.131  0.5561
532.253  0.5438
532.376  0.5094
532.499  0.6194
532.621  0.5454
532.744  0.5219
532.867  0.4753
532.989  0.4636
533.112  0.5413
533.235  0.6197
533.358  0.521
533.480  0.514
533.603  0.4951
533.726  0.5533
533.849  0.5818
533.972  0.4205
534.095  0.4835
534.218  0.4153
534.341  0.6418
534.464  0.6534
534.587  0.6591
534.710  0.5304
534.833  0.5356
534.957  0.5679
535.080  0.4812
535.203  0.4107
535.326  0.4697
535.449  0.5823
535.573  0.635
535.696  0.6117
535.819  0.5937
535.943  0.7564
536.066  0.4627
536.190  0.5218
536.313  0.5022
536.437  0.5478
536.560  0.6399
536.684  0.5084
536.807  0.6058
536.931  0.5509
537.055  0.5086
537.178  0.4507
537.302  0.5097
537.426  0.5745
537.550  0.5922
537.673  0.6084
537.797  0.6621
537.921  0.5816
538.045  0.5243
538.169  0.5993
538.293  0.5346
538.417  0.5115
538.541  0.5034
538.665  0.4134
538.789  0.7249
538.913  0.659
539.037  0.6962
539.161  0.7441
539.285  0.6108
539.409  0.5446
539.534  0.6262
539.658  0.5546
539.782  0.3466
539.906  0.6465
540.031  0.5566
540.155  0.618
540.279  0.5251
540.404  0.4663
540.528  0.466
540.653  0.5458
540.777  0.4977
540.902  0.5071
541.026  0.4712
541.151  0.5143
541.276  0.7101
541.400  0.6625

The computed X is 0.18 nm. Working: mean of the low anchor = 0.591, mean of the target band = 0.547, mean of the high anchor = 0.565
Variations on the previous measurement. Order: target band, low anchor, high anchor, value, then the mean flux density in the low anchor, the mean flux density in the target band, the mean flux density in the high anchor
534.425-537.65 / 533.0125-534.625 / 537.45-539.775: 0.04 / 0.543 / 0.556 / 0.588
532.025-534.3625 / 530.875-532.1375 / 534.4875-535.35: 0.15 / 0.59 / 0.526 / 0.53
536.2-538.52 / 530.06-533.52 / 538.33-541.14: 0.02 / 0.568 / 0.555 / 0.555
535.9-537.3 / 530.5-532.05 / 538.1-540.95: 0.07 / 0.599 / 0.546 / 0.561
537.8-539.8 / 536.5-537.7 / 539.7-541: -0.18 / 0.553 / 0.581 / 0.517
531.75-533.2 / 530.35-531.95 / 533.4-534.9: 0.05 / 0.604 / 0.557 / 0.54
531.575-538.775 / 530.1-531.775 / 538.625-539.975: 0.47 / 0.582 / 0.552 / 0.6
